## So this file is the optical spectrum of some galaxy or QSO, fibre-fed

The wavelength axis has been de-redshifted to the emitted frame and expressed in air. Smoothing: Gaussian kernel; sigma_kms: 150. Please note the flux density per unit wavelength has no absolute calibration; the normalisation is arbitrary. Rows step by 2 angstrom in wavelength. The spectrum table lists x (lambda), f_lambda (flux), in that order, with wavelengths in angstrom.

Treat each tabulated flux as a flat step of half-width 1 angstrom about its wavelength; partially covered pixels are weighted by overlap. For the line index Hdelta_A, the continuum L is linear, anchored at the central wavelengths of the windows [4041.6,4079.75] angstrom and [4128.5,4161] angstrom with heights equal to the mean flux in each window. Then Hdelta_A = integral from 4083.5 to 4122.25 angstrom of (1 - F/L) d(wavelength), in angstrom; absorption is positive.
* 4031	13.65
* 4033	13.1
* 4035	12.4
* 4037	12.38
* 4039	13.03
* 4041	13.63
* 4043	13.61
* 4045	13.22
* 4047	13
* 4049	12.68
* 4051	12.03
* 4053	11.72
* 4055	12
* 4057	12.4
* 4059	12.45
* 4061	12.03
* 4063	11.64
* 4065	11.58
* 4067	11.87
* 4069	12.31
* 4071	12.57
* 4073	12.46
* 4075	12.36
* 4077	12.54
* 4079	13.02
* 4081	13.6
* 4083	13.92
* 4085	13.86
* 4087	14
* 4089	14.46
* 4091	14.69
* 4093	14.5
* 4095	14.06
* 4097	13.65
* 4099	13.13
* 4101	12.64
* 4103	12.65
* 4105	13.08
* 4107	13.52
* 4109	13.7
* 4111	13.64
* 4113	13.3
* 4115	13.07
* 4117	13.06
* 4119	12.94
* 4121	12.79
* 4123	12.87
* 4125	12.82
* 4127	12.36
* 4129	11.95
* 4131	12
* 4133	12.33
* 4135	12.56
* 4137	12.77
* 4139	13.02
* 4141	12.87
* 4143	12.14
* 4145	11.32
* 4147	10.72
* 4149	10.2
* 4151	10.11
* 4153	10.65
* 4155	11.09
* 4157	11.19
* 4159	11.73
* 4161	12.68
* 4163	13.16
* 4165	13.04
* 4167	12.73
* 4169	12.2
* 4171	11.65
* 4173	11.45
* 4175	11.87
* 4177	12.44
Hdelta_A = -4.71 angstrom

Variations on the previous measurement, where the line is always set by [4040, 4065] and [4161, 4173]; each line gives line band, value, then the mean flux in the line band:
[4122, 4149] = 0.6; 12.2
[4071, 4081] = -0.2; 12.7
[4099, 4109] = -0.5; 13.1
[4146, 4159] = 1.8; 10.7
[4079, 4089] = -1.1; 13.8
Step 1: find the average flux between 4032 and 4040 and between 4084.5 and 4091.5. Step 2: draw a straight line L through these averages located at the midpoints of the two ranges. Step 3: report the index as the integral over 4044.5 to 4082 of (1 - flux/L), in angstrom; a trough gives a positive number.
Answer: 3.15 angstrom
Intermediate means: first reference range 12.7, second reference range 14.2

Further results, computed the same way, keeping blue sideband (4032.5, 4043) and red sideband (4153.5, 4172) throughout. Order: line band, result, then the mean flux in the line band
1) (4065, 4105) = -1.9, 13.2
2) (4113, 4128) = -0.6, 12.9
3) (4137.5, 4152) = 0.9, 11.5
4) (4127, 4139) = -0.1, 12.4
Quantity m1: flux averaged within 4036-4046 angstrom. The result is 13.2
